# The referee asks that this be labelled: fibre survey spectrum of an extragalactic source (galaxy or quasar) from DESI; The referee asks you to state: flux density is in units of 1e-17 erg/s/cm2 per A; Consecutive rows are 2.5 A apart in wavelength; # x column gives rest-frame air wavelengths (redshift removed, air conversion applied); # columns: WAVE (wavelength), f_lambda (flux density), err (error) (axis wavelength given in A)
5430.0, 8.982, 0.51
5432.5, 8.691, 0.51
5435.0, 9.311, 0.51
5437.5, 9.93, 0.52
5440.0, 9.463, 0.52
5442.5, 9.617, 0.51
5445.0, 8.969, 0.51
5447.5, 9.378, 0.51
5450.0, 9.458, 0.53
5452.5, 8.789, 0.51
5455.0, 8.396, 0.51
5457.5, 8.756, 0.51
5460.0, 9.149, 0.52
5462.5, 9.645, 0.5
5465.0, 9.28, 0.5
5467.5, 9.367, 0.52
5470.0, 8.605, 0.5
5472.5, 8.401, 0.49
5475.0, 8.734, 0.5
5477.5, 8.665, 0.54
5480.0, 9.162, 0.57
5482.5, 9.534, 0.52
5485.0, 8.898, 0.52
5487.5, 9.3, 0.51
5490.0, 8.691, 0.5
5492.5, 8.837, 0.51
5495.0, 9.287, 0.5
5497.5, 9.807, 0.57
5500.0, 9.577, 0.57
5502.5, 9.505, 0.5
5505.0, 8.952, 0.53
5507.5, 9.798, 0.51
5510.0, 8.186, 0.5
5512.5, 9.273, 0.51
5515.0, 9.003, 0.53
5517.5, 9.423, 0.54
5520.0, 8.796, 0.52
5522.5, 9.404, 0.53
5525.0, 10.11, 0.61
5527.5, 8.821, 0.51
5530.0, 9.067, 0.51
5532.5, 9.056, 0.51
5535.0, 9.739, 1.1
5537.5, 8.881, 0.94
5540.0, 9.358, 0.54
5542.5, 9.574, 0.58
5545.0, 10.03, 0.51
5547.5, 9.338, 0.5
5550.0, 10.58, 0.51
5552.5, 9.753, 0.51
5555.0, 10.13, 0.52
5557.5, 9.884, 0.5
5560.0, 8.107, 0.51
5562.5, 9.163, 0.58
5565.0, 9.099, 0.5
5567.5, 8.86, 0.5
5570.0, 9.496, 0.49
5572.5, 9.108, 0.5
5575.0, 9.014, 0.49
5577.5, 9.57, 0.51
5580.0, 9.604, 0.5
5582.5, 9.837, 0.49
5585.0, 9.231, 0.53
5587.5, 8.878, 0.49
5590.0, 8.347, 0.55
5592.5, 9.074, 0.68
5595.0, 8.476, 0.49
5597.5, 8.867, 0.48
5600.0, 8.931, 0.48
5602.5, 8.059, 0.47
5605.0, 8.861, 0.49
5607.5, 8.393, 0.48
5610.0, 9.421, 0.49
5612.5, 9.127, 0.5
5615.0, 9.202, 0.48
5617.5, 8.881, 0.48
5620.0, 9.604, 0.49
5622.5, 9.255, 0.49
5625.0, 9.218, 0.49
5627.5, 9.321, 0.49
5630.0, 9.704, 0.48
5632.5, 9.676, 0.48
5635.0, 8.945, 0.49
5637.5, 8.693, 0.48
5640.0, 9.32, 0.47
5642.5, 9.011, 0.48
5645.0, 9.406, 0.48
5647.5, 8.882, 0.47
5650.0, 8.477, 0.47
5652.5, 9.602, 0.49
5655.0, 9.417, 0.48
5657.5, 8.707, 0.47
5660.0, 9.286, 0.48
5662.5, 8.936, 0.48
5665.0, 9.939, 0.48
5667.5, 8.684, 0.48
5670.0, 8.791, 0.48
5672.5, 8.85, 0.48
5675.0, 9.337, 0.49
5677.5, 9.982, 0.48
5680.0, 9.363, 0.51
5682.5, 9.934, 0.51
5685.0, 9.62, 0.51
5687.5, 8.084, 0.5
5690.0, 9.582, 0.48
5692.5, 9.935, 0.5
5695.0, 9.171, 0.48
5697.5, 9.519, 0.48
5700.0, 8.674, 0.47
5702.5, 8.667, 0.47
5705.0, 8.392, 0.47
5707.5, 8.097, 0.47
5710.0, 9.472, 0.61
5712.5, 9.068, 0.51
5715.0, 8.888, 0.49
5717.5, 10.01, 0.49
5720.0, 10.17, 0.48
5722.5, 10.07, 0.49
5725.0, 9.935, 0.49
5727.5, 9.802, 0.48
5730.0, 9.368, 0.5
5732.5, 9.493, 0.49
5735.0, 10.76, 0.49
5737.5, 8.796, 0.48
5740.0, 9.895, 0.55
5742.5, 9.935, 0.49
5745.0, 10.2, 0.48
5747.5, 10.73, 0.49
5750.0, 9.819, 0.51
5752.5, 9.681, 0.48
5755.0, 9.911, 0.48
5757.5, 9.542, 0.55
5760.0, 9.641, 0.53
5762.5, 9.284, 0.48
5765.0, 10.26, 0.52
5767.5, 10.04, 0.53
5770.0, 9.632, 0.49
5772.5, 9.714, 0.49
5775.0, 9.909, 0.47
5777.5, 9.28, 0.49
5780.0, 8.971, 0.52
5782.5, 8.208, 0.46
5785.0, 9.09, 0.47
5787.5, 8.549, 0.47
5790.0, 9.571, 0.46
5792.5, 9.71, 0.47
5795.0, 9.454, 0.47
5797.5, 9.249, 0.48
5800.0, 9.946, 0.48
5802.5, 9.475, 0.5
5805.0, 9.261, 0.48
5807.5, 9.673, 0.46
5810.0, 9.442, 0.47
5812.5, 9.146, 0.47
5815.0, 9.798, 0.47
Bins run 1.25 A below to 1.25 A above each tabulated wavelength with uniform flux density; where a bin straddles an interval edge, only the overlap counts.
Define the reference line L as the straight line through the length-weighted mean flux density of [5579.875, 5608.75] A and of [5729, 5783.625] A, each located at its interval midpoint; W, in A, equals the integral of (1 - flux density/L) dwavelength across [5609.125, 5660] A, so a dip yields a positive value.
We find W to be -0.76 A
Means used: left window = 8.85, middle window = 9.19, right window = 9.69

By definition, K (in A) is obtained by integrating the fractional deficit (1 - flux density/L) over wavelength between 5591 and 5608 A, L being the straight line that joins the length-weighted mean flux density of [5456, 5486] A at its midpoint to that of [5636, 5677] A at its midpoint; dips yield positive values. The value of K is 0.7 A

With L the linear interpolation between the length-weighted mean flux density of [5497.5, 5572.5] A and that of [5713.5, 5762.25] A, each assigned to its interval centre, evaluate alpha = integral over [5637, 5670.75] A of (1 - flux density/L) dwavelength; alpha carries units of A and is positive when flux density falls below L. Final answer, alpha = 1.8 A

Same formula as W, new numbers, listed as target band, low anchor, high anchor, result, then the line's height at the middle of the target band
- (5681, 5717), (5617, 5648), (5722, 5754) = 2.0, 9.64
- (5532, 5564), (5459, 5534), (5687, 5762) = -1.0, 9.23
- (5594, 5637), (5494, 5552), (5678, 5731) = 1.4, 9.36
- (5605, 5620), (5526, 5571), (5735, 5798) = 0.6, 9.45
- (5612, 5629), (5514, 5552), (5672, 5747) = 0.4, 9.44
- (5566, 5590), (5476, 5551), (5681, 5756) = 0.3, 9.36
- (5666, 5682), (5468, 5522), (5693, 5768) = 0.4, 9.46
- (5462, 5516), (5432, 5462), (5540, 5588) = 1.0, 9.28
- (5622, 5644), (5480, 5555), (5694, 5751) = 0.5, 9.44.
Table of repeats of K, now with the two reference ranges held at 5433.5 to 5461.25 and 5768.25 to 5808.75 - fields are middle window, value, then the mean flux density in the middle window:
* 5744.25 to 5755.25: -0.9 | 10.1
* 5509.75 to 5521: 0.3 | 9.01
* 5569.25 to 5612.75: 1.2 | 9.01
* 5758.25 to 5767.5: -0.4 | 9.76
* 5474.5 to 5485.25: 0.2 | 9.03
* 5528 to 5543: 0.0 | 9.24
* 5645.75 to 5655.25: 0.2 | 9.08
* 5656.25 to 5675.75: 0.5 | 9.06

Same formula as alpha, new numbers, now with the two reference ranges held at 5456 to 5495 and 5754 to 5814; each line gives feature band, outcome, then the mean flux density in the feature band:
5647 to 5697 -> 0.3 A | 9.24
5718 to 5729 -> -0.7 A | 9.98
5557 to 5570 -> 0.2 A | 9.02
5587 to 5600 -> 0.6 A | 8.74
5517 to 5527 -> -0.3 A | 9.39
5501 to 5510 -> -0.2 A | 9.25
